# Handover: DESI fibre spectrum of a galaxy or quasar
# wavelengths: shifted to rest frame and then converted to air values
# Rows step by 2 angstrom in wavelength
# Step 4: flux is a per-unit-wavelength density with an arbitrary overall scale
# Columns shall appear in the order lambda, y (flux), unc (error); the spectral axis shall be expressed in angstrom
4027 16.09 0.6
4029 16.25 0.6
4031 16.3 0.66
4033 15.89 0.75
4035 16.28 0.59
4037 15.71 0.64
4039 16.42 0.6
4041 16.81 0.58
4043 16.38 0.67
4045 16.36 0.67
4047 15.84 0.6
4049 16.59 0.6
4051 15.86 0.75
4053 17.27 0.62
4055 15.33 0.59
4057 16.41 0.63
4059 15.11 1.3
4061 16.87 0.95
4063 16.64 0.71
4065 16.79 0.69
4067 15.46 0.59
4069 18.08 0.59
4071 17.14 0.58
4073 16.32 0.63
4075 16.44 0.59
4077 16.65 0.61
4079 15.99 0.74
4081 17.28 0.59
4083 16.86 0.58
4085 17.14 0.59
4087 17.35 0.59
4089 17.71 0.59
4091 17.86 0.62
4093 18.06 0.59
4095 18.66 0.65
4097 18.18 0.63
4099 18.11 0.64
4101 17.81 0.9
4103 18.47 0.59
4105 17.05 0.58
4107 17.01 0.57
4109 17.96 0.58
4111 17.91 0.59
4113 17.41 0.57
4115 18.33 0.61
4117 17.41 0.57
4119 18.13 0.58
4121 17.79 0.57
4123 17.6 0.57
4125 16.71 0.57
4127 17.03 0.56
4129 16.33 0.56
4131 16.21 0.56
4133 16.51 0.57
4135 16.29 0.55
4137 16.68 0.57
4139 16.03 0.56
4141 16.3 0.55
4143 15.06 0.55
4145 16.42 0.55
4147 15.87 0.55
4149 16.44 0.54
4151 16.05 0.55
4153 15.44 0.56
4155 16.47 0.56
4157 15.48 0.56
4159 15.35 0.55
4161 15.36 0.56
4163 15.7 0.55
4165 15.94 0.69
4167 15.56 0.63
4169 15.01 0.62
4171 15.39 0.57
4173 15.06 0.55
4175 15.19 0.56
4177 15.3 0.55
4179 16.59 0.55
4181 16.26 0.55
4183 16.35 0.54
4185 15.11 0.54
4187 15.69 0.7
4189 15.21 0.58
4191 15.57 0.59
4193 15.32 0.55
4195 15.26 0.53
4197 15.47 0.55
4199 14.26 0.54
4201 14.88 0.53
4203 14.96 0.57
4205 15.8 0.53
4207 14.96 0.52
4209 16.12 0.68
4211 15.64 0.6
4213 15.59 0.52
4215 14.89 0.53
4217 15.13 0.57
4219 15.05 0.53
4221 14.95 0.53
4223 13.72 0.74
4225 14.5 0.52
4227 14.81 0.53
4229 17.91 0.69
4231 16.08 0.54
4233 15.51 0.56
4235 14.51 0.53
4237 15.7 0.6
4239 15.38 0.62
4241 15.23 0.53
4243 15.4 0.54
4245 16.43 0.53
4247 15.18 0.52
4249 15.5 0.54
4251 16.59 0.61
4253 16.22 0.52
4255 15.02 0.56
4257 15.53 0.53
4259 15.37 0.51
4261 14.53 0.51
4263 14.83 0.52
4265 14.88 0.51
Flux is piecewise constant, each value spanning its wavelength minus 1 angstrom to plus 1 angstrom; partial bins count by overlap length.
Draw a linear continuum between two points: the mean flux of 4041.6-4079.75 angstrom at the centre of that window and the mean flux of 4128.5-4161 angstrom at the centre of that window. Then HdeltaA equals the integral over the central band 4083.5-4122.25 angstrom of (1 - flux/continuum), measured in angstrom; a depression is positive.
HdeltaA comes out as -3.8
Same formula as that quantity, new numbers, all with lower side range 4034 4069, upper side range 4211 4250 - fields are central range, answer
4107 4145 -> -2.5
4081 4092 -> -0.9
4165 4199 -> 0.2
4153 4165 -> 0.0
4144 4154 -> -0.2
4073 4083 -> -0.3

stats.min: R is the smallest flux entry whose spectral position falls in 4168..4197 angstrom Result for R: 15.01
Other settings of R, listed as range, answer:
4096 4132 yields 16.21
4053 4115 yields 15.11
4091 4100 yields 17.86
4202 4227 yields 13.72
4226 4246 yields 14.51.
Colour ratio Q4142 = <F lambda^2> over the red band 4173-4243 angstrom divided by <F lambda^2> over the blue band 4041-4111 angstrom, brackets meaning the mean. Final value 1.0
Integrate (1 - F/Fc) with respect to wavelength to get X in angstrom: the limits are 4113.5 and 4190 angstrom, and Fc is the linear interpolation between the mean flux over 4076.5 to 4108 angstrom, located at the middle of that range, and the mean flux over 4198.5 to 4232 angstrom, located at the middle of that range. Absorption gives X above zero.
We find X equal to 1.3 angstrom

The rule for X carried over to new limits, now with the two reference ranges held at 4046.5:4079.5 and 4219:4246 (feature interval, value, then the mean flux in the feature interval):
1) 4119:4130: -0.79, 17.2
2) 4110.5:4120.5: -1.08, 17.8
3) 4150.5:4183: 0.27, 15.7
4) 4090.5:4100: -1.16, 18.2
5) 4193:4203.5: 0.40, 15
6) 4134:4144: -0.08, 16.1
